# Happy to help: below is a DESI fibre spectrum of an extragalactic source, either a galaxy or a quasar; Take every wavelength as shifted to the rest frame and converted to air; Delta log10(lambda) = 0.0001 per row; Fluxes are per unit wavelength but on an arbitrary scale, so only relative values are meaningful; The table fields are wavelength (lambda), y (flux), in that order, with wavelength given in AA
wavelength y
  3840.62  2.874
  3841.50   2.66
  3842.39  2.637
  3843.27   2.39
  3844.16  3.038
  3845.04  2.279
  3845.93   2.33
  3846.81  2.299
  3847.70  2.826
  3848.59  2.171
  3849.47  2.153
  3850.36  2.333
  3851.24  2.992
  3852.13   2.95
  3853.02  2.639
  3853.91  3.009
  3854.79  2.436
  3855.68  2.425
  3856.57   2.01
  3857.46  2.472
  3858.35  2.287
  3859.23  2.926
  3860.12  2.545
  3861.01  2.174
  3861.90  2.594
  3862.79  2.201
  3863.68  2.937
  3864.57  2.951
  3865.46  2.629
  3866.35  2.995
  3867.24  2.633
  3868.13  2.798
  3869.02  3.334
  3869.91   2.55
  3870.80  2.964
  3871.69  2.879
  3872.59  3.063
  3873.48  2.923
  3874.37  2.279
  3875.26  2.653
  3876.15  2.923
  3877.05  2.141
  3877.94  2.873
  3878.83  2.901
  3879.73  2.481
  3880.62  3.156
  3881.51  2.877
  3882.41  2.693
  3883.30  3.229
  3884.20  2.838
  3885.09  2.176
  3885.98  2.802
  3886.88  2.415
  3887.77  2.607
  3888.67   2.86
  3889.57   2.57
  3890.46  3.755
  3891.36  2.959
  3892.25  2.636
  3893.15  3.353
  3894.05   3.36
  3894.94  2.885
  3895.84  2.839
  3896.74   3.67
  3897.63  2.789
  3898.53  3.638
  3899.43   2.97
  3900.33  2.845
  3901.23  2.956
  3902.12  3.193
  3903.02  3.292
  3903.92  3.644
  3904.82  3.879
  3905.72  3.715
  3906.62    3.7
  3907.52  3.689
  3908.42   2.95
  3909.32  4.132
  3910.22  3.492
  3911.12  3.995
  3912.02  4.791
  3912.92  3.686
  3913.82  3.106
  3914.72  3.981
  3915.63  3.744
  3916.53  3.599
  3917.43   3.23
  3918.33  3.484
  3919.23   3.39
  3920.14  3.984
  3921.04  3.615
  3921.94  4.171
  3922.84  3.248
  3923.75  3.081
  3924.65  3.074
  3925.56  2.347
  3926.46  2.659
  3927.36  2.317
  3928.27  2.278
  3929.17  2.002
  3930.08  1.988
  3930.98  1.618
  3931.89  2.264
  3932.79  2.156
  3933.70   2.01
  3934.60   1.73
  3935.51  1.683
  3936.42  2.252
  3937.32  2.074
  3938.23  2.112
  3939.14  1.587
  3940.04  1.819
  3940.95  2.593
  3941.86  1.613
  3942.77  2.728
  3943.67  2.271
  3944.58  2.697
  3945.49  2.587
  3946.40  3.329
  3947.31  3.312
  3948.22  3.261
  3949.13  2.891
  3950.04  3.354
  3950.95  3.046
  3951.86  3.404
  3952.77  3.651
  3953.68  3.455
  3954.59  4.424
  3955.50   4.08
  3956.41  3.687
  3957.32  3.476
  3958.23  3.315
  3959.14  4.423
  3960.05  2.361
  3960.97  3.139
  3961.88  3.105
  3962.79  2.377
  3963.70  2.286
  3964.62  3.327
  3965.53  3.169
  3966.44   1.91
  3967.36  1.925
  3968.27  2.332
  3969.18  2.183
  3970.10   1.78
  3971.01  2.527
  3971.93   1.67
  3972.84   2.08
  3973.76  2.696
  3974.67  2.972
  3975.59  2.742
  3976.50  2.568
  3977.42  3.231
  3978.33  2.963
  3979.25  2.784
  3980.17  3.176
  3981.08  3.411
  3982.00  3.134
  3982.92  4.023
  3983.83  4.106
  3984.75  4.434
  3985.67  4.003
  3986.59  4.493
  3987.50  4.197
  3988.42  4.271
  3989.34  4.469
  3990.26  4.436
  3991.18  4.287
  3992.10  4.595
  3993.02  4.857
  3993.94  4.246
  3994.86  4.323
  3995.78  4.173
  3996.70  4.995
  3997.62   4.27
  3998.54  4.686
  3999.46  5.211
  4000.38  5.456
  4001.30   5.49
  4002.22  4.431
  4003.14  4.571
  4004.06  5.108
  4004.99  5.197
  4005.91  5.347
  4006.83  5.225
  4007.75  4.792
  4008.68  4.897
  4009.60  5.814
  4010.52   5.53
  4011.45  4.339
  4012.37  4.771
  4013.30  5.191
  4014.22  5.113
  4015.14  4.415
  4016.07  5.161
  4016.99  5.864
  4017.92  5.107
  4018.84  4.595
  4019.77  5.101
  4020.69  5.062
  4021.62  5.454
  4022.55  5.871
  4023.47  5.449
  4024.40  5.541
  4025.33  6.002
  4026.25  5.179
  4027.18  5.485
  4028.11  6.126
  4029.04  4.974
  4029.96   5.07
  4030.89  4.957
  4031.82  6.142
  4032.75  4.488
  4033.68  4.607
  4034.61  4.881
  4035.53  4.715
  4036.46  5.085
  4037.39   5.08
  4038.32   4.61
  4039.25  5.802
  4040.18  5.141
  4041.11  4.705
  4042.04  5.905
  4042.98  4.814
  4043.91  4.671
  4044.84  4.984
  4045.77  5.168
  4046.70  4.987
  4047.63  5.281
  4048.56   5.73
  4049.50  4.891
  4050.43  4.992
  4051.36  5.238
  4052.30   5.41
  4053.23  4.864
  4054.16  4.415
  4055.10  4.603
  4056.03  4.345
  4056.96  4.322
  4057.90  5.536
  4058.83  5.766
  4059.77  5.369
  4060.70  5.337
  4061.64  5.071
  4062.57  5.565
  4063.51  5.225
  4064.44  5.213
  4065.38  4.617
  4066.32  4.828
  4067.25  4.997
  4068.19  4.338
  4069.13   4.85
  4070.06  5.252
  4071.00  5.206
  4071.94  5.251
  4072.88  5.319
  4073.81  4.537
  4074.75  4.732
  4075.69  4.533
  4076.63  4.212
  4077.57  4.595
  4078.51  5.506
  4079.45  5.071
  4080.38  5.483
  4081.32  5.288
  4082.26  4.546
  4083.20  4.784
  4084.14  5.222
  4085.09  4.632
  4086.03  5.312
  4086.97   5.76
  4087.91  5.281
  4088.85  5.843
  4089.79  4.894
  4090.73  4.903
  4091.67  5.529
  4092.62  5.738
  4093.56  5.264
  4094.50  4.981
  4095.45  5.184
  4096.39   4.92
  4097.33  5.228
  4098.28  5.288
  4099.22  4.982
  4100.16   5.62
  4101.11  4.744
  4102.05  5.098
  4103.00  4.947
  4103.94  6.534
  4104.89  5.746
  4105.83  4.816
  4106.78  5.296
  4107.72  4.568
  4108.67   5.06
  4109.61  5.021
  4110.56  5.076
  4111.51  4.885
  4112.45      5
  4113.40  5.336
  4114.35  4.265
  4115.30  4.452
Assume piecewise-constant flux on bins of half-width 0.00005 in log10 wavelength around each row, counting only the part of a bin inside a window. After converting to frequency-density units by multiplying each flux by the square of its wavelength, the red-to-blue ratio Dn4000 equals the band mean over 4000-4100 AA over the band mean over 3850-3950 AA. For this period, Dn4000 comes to 1.92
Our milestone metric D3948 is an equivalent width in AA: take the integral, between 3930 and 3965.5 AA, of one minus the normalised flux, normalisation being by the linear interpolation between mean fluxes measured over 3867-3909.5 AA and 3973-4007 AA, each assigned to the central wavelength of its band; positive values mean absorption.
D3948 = 8.9 AA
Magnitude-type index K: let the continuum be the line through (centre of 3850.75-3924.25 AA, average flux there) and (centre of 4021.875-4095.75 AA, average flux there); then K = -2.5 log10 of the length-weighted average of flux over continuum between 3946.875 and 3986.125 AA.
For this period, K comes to 0.285 mag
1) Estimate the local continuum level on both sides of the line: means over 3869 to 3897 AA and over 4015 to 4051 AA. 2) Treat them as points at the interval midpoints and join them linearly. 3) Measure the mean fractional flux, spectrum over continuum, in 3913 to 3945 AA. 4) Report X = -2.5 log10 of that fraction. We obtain 0.31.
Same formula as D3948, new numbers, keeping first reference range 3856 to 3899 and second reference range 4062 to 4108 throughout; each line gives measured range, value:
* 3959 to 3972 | 4.21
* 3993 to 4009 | -2.58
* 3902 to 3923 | -3.18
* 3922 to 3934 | 3.22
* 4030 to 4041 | -1.15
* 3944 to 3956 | 0.91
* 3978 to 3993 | 0.17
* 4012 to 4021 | -1.44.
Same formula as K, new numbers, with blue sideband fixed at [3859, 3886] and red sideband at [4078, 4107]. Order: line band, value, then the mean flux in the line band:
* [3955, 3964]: 0.149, 3.25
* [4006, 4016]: -0.166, 5.03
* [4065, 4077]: 0.037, 4.83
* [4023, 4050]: -0.131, 5.19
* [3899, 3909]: -0.086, 3.36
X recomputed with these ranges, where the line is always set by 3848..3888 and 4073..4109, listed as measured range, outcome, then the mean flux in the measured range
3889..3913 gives -0.115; 3.38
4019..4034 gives -0.206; 5.33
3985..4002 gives -0.132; 4.58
